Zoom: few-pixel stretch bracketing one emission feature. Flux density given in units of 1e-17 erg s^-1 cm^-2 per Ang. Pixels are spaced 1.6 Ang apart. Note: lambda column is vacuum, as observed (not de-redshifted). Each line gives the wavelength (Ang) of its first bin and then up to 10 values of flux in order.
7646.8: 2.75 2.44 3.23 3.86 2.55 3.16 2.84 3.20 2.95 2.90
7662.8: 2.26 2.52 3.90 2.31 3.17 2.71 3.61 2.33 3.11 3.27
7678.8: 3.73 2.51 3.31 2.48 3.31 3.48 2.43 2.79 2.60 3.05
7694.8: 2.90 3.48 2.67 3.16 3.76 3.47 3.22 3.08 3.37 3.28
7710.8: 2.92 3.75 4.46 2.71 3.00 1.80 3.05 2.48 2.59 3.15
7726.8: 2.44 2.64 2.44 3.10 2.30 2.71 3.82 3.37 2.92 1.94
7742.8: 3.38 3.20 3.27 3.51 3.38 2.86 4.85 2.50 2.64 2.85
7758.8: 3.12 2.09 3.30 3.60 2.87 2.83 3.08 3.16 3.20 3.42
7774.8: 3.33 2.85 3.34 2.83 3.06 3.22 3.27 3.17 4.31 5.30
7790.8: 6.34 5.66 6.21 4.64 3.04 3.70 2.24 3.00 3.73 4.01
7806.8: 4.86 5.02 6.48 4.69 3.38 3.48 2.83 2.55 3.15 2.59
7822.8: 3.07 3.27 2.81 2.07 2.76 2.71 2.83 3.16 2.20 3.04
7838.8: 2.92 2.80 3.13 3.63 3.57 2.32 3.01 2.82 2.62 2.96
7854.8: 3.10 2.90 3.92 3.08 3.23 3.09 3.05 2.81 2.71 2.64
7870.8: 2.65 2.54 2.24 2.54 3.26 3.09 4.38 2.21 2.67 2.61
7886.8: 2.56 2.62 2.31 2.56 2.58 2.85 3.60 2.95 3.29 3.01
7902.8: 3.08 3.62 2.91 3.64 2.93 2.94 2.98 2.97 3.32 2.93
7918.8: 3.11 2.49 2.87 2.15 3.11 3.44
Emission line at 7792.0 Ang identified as [S II]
